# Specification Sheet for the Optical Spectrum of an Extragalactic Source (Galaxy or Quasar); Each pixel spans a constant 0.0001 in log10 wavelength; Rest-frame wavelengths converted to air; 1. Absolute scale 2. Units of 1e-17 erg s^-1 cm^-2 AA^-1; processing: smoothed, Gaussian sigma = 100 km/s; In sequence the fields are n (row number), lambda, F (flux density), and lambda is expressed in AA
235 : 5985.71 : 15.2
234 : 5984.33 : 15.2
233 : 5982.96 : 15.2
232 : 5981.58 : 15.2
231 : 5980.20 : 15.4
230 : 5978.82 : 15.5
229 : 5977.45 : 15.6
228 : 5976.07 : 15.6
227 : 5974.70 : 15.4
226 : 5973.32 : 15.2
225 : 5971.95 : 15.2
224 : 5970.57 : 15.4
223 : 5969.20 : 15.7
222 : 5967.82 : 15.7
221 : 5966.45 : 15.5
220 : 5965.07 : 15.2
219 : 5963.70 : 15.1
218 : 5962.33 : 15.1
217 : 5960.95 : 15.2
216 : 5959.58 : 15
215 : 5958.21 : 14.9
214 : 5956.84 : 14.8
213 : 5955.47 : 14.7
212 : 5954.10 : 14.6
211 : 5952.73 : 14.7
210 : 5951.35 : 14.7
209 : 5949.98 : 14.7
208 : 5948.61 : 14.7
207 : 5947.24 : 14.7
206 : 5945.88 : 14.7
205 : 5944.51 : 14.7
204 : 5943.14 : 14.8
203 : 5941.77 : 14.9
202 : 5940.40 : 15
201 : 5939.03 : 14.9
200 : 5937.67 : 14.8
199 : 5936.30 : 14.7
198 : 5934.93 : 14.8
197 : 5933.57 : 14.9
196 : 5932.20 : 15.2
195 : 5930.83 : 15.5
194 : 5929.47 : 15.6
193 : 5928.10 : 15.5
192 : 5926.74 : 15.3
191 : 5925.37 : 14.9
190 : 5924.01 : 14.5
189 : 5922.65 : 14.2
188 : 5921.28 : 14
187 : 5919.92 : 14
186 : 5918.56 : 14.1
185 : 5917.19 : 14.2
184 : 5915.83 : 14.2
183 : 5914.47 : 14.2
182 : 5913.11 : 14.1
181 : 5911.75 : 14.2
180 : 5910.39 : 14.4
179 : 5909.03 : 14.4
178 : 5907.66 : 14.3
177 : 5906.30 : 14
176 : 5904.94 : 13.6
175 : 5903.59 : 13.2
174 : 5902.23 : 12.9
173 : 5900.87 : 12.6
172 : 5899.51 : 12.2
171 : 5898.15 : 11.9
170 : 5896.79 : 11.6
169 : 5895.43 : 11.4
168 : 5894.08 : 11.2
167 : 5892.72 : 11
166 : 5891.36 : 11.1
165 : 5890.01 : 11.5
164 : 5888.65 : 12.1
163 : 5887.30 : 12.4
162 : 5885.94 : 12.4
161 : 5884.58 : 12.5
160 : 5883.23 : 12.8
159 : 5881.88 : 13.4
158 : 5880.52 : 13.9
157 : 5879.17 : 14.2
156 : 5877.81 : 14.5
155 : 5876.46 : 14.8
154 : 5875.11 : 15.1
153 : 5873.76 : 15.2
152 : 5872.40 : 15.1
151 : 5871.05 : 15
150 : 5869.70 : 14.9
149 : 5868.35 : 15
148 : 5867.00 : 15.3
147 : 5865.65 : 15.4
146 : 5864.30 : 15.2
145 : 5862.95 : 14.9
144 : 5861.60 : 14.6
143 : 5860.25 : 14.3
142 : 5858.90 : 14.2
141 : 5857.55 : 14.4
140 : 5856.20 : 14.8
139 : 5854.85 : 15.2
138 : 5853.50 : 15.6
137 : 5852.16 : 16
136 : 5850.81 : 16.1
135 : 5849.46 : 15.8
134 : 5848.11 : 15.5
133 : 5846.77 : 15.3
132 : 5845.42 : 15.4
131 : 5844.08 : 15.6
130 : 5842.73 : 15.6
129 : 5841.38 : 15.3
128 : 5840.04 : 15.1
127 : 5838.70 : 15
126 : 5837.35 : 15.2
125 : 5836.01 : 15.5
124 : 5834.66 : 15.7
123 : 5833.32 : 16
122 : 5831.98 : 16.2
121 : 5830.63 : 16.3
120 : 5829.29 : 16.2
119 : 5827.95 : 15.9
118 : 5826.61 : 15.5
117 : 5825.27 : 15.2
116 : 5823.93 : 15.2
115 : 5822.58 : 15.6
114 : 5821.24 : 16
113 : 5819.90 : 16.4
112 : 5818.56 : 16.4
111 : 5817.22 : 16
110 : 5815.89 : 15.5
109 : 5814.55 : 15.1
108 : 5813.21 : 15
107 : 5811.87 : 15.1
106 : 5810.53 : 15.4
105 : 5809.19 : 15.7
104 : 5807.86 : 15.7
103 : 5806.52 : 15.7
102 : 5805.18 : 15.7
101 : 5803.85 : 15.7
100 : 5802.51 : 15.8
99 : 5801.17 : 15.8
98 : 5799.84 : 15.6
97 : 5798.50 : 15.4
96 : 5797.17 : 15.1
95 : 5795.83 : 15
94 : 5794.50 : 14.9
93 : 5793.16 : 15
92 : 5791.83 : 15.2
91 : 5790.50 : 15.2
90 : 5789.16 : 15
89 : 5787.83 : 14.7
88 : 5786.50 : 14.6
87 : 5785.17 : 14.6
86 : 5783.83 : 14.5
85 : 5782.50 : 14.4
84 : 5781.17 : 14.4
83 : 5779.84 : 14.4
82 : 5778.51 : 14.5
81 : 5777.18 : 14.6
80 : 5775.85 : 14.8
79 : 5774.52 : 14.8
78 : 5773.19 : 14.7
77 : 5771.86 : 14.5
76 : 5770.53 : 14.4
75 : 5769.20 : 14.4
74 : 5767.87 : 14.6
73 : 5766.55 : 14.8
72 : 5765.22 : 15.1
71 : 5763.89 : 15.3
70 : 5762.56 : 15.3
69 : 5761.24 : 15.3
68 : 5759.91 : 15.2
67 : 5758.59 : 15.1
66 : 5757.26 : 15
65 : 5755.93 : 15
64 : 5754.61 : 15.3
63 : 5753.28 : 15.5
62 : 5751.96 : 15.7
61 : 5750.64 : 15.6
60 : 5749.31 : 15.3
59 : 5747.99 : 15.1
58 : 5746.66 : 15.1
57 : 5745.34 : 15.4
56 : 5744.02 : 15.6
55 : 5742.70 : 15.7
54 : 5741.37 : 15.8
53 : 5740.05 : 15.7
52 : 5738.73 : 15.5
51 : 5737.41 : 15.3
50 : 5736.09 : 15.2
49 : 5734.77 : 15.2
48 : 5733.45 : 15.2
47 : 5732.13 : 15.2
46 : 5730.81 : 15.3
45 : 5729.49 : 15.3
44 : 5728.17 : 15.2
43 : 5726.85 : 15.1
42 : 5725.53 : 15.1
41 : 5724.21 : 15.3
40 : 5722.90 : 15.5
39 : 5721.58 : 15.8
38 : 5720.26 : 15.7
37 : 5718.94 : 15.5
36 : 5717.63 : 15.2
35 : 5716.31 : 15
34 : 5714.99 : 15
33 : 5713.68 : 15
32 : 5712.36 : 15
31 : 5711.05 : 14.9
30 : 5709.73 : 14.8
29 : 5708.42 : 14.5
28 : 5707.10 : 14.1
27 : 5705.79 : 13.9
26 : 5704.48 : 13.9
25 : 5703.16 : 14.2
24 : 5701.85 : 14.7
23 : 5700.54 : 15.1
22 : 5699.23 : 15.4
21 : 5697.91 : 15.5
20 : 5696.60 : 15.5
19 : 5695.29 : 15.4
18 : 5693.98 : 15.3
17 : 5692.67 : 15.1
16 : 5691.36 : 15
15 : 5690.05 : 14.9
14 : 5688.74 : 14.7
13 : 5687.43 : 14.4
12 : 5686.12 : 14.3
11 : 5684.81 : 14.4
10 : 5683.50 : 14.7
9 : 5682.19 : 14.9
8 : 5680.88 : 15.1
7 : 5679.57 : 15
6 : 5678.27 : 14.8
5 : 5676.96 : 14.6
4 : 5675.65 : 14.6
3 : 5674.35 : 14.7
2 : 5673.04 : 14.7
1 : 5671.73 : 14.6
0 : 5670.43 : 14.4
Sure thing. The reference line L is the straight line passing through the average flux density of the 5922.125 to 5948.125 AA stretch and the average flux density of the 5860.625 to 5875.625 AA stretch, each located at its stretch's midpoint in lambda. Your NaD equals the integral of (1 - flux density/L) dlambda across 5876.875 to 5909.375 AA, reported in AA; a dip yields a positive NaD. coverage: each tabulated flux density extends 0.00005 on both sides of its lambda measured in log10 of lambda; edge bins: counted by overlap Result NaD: 5.0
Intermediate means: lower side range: 15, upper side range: 14.9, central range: 12.7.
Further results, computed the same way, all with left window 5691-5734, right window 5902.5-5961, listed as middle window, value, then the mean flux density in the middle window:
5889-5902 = 2.7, 11.7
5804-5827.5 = -1.2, 15.6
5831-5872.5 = -1.4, 15.3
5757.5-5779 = 0.1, 14.8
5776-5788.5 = 0.3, 14.5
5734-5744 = -0.3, 15.5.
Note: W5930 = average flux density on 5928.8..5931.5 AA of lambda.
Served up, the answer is 15.6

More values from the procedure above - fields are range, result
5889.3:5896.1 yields 11.2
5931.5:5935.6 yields 15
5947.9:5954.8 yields 14.7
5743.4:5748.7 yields 15.3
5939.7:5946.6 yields 14.8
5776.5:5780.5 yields 14.5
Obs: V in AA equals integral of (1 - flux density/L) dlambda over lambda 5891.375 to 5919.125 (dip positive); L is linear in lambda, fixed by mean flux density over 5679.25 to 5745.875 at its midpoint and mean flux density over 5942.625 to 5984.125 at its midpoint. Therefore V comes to 3.6 AA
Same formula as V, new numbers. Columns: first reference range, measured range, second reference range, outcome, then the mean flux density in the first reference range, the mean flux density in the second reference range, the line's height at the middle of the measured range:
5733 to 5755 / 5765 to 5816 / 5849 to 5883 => 0.7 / 15.4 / 14.9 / 15.2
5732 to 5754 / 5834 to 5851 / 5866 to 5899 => -1.9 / 15.4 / 13.3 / 13.9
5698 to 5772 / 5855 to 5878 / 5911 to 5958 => -0.1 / 15.1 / 14.7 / 14.8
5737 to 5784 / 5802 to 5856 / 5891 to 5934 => -4.4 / 15.1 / 13.7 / 14.4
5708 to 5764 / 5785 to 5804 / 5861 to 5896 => -0.7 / 15.3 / 13.7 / 14.6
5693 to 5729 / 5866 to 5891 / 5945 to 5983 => 2.0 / 15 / 15.1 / 15.1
